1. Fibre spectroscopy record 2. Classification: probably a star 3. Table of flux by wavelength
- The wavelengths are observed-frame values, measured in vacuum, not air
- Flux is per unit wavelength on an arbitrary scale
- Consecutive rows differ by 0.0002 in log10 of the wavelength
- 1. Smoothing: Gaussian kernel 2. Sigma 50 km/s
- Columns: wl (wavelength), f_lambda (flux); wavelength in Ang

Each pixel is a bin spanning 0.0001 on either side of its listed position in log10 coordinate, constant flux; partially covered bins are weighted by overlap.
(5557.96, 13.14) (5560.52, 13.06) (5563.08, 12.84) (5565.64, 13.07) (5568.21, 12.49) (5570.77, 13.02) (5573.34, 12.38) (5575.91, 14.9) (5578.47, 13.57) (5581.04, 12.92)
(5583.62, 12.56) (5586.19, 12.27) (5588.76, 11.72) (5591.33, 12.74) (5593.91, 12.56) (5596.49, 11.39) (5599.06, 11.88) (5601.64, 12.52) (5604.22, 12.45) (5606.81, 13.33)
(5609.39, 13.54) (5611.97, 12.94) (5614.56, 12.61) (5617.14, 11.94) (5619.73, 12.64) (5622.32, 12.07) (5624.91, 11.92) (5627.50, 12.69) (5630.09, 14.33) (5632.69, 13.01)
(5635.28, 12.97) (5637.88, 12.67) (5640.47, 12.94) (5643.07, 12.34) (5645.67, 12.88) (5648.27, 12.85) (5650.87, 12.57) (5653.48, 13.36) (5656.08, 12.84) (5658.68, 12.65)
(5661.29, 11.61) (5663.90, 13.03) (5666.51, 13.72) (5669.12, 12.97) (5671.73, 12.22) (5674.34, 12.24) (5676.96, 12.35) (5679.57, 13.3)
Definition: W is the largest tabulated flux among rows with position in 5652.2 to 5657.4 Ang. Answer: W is 13.36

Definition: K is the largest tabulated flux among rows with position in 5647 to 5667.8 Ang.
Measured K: 13.72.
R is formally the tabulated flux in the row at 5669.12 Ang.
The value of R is 12.97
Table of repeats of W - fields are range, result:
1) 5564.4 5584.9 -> 14.9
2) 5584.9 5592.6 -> 12.74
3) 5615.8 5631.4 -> 14.33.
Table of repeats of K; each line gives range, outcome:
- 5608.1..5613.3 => 13.54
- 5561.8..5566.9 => 13.07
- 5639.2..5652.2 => 12.94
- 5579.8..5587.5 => 12.92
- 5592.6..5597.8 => 12.56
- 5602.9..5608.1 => 13.33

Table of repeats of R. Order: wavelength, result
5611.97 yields 12.94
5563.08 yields 12.84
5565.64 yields 13.07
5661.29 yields 11.61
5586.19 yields 12.27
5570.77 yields 13.02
